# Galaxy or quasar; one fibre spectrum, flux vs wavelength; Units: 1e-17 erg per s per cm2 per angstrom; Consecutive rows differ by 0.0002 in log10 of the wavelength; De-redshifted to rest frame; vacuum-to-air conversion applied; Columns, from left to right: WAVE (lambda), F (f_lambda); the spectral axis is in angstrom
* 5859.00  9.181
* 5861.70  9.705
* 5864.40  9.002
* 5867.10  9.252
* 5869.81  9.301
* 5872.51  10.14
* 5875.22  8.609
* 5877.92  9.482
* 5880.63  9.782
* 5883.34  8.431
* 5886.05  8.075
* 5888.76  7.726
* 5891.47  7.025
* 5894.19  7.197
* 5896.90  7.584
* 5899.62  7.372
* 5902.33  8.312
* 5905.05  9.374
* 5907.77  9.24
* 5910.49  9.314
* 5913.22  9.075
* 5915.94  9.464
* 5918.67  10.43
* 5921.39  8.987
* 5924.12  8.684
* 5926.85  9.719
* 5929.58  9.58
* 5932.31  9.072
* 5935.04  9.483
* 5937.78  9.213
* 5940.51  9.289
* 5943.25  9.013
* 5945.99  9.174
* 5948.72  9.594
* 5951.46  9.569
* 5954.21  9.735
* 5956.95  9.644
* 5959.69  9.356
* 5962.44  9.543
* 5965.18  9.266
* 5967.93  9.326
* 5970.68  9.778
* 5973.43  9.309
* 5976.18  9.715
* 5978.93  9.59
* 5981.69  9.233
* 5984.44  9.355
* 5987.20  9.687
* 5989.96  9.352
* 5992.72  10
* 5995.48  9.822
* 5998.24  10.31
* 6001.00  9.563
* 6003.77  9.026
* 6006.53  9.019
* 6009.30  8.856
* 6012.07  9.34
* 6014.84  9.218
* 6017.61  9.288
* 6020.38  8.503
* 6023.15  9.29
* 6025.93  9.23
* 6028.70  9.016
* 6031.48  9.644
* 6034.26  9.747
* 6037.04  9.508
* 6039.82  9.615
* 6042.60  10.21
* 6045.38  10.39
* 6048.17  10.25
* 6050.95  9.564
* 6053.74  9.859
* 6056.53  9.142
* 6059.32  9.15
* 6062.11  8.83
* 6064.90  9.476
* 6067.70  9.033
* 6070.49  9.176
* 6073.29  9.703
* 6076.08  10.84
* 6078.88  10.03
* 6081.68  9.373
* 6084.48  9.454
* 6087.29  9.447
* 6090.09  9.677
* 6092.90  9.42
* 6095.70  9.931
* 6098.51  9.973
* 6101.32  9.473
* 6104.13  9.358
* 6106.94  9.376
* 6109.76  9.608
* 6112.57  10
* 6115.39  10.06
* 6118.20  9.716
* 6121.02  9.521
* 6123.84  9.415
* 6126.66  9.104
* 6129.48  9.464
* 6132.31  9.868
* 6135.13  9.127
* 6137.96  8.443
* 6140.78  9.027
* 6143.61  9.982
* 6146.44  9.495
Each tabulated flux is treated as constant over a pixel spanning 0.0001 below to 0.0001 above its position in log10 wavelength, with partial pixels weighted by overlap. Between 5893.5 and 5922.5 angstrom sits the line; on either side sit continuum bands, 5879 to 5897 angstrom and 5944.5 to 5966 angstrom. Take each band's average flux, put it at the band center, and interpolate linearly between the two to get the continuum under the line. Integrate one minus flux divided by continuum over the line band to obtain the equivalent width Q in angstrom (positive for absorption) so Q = -1.1 angstrom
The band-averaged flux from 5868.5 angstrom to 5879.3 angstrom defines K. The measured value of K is 9.39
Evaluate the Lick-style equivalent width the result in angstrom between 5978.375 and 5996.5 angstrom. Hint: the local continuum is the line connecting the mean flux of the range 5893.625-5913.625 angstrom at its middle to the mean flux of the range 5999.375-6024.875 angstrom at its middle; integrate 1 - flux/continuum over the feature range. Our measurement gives -1.2 angstrom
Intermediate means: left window 8.45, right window 9.13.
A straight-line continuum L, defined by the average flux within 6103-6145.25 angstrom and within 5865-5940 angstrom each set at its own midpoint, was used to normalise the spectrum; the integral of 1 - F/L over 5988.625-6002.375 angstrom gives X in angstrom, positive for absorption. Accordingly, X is -1.0 angstrom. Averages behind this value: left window 8.89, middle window 9.81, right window 9.47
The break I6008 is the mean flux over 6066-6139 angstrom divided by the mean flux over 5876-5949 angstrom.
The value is 1.08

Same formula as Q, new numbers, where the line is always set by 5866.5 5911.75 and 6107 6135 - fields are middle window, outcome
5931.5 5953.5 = -1.2 angstrom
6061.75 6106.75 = -0.7 angstrom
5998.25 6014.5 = -0.3 angstrom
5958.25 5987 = -1.6 angstrom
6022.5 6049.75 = -1.4 angstrom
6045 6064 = -0.5 angstrom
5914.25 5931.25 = -1.4 angstrom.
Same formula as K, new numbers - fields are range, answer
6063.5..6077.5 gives 9.65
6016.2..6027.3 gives 9.08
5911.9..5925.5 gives 9.33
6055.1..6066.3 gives 9.15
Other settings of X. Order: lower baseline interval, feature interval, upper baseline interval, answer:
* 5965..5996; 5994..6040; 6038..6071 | 1.0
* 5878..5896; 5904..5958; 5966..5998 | -3.6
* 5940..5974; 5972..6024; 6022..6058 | 0.8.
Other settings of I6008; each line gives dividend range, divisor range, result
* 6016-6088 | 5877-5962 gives 1.06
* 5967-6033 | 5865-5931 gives 1.06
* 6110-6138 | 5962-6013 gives 1.01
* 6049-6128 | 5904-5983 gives 1.02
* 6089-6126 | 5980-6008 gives 1.01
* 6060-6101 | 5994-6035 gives 1.03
